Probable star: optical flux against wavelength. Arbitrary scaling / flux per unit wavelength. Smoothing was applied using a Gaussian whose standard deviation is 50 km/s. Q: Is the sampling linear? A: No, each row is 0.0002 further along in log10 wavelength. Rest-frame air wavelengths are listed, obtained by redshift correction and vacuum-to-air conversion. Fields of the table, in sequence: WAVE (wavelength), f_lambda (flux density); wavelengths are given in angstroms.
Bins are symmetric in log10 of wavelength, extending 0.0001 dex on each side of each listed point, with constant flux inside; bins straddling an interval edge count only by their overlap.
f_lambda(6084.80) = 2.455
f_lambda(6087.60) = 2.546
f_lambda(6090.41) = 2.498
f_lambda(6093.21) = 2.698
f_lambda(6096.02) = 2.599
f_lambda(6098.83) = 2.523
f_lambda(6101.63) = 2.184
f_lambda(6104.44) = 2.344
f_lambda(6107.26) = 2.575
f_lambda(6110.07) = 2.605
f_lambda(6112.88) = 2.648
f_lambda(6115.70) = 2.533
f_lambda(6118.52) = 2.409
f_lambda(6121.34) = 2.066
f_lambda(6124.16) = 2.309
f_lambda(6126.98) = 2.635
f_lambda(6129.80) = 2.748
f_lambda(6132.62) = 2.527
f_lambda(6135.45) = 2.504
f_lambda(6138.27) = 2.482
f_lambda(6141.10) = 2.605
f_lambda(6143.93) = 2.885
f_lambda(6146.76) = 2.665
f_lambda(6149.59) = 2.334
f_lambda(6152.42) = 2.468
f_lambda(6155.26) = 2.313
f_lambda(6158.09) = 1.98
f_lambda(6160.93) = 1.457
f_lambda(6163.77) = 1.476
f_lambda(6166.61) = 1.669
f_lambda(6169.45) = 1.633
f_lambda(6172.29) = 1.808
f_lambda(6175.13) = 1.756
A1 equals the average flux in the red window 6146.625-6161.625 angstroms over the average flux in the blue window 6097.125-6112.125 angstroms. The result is 0.9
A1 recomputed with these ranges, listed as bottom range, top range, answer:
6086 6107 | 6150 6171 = 0.75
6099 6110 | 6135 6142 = 1.05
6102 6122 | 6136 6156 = 1.04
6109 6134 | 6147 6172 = 0.78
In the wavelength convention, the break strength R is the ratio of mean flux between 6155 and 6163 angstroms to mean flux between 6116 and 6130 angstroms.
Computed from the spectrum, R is 0.76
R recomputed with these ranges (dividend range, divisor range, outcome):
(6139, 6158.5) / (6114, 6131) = 1.02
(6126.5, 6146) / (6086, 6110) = 1.05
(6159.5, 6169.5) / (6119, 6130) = 0.64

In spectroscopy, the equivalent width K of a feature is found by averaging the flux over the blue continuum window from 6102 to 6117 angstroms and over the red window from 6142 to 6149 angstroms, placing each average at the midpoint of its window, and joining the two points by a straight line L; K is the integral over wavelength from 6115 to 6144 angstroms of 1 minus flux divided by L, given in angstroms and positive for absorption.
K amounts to 1.37 angstroms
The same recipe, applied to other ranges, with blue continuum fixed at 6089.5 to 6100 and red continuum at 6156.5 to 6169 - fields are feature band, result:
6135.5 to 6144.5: -3.0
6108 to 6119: -1.1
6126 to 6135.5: -2.4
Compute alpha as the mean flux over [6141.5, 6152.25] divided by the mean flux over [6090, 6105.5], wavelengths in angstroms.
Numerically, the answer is 1.05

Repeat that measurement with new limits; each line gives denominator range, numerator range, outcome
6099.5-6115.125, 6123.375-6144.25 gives 1.04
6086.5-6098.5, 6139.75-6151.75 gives 1.01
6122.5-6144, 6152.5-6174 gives 0.70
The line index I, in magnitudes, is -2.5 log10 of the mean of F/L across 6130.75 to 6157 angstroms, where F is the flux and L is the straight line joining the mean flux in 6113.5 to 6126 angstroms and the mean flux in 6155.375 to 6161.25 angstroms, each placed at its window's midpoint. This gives -0.217 mag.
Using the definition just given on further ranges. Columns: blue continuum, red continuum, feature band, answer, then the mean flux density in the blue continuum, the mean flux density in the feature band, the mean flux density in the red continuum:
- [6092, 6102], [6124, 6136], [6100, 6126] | 0.06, 2.53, 2.41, 2.57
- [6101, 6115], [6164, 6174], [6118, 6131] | -0.08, 2.49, 2.43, 1.68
